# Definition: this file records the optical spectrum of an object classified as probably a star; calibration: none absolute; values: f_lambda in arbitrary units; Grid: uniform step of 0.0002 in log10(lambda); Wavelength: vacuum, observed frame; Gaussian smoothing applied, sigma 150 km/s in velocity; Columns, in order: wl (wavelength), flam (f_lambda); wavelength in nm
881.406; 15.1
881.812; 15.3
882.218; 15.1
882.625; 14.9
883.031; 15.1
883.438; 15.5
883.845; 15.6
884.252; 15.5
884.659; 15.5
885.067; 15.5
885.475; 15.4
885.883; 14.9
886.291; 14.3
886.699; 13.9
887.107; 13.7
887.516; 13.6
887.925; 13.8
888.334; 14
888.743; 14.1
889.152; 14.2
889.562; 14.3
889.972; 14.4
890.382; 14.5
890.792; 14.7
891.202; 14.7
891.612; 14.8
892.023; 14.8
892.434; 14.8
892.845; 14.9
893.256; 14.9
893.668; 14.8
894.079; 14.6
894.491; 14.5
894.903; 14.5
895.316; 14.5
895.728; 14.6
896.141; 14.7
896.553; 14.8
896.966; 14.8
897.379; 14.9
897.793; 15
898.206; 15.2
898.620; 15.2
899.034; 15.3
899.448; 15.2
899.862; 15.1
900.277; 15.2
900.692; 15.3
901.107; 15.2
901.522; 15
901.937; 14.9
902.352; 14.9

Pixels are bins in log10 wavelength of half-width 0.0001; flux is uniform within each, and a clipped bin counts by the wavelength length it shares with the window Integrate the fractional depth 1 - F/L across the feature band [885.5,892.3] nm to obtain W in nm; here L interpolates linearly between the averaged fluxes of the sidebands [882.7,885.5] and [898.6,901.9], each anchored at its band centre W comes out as 0.45 nm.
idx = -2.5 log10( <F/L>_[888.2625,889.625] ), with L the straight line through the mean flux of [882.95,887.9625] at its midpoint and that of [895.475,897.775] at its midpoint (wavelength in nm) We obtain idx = 0.05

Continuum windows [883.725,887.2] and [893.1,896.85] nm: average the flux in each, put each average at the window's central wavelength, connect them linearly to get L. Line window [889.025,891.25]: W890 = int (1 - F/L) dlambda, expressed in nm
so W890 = 0.05 nm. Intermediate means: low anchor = 14.9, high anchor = 14.7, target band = 14.5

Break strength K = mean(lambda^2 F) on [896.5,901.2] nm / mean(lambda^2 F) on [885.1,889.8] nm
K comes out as 1.09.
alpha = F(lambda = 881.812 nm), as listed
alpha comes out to 15.3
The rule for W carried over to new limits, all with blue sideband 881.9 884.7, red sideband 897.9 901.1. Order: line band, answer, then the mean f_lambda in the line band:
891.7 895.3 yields 0.12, 14.7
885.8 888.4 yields 0.22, 14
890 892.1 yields 0.08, 14.7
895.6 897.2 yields 0.05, 14.7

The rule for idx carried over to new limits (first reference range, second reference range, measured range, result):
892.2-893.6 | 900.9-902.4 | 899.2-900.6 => -0.01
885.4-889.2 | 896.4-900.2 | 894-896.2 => 0.02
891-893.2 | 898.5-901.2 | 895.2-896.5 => 0.03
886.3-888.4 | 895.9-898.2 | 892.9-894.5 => -0.02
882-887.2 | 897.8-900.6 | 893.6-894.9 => 0.04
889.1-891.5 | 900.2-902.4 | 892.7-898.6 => 0.00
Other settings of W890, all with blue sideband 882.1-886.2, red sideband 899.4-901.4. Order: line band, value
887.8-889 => 0.10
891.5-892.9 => 0.04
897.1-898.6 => 0.02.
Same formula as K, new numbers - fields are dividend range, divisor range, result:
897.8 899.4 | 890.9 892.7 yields 1.04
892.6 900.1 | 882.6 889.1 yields 1.04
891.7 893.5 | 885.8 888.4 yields 1.07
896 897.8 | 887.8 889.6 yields 1.07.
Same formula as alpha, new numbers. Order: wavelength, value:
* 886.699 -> 13.9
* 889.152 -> 14.2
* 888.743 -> 14.1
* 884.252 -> 15.5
